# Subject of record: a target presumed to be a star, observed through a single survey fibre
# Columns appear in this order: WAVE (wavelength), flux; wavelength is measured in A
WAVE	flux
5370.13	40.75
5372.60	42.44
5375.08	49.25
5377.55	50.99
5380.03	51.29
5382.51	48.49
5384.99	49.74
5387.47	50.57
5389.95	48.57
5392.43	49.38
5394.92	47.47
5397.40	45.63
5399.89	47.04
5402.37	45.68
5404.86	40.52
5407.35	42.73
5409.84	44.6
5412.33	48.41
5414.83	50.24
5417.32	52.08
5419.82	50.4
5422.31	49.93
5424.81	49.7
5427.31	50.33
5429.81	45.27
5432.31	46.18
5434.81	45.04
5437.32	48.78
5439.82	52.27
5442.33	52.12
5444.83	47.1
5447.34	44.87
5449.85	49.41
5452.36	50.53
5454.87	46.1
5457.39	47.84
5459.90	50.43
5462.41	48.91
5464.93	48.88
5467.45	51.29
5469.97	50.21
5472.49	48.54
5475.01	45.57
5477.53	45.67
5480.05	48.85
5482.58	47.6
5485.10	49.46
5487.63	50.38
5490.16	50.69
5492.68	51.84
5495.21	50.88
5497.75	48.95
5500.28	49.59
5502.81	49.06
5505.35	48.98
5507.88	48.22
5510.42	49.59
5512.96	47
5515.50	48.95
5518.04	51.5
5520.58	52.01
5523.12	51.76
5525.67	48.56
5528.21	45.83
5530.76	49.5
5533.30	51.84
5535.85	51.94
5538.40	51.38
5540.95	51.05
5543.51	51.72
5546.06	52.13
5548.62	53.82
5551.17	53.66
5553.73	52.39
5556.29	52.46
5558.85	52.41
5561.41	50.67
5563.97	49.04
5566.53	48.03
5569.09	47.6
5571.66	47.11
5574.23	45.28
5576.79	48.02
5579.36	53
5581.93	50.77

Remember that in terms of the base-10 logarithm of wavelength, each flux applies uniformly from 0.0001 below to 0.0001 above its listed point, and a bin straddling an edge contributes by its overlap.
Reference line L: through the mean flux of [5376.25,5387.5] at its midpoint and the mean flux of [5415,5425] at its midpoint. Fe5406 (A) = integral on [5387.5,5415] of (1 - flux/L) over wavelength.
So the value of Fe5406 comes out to 2.2 A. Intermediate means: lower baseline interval 50.2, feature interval 46.4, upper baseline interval 50.6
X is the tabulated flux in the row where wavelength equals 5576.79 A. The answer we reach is 48.02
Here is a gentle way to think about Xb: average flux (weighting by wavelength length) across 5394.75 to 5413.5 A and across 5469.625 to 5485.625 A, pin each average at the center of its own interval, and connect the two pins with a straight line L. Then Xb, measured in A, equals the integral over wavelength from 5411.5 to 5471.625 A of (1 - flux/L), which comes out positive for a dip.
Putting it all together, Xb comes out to -3.3 A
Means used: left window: 45.1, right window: 47.8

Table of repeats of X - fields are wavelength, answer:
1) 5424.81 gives 49.7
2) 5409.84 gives 44.6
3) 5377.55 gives 50.99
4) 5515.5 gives 48.95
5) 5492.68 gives 51.84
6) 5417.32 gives 52.08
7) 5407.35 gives 42.73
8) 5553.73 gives 52.39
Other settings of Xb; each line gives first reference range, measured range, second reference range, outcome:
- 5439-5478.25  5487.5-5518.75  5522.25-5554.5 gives 0.3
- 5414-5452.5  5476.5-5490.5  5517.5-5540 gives 0.3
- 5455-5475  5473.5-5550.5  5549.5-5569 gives 0.3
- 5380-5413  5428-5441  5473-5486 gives -0.1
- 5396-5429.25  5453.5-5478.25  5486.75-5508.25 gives 0.3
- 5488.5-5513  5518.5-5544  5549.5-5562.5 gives 0.3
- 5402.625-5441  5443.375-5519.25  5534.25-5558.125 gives 1.5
